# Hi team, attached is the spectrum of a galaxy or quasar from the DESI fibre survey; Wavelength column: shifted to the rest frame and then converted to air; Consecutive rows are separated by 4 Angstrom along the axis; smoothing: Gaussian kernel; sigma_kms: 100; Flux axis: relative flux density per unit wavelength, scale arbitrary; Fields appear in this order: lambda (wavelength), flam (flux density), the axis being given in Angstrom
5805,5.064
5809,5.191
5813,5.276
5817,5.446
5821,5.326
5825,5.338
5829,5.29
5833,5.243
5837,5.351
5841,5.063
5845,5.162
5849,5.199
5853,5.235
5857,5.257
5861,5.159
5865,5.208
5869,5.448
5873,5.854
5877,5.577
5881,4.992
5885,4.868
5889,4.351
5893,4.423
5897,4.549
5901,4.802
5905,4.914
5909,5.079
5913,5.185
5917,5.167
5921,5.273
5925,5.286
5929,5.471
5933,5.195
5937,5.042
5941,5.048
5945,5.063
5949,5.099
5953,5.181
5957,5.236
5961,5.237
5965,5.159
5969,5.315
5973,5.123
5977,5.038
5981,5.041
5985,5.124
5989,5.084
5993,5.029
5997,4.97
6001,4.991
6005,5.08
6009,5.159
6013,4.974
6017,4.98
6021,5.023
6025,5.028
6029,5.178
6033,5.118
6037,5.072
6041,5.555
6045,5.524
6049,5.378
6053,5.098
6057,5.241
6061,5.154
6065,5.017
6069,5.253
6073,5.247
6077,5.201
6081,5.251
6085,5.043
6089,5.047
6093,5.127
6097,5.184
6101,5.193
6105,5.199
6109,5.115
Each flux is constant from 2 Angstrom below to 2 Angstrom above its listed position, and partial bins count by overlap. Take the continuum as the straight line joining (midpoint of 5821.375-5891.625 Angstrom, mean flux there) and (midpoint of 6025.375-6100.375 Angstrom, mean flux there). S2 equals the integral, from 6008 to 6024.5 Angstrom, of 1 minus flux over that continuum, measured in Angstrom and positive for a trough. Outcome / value 0.6 Angstrom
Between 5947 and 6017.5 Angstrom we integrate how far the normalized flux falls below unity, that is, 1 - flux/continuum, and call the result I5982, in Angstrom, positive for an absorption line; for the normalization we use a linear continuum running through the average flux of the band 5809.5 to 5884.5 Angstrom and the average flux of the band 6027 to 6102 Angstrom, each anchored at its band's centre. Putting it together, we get 1.8 Angstrom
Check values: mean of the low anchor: 5.29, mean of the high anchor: 5.2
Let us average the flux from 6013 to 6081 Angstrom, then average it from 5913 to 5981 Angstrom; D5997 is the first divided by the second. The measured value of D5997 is 1.00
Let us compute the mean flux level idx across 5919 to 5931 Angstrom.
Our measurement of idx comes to 5.34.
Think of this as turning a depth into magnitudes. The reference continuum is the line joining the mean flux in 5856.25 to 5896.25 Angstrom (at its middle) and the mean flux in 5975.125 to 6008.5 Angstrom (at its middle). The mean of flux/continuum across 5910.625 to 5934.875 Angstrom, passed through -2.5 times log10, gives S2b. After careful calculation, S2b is -0.04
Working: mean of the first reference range 5.09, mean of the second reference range 5.05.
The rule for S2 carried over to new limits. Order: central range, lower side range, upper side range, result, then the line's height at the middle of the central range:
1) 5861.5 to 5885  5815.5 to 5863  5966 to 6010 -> -0.6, 5.22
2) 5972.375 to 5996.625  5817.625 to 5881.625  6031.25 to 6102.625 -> 0.8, 5.24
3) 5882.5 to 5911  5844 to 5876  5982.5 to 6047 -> 3.0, 5.28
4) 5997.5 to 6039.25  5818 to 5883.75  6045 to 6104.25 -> 1.2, 5.21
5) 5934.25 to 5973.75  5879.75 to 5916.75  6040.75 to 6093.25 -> -1.7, 4.94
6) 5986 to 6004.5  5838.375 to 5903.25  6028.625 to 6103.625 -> 0.5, 5.16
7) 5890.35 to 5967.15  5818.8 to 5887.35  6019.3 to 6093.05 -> 2.5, 5.24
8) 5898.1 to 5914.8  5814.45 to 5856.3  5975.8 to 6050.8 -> 0.8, 5.21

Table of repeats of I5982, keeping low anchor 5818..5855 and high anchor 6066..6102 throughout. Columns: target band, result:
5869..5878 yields -0.7 Angstrom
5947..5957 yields 0.1 Angstrom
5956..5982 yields 0.2 Angstrom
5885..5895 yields 1.4 Angstrom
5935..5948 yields 0.4 Angstrom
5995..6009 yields 0.4 Angstrom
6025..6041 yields 0.1 Angstrom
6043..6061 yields -0.4 Angstrom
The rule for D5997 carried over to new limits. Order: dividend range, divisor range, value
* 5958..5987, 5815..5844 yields 0.97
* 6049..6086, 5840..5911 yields 1.02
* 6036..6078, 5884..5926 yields 1.07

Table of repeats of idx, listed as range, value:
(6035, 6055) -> 5.33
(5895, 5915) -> 4.91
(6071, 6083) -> 5.23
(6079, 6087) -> 5.15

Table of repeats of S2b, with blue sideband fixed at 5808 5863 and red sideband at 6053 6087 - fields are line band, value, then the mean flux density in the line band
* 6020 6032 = 0.022 mag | 5.08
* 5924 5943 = 0.003 mag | 5.2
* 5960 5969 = -0.002 mag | 5.22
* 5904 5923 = 0.019 mag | 5.13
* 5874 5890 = 0.042 mag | 5.04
